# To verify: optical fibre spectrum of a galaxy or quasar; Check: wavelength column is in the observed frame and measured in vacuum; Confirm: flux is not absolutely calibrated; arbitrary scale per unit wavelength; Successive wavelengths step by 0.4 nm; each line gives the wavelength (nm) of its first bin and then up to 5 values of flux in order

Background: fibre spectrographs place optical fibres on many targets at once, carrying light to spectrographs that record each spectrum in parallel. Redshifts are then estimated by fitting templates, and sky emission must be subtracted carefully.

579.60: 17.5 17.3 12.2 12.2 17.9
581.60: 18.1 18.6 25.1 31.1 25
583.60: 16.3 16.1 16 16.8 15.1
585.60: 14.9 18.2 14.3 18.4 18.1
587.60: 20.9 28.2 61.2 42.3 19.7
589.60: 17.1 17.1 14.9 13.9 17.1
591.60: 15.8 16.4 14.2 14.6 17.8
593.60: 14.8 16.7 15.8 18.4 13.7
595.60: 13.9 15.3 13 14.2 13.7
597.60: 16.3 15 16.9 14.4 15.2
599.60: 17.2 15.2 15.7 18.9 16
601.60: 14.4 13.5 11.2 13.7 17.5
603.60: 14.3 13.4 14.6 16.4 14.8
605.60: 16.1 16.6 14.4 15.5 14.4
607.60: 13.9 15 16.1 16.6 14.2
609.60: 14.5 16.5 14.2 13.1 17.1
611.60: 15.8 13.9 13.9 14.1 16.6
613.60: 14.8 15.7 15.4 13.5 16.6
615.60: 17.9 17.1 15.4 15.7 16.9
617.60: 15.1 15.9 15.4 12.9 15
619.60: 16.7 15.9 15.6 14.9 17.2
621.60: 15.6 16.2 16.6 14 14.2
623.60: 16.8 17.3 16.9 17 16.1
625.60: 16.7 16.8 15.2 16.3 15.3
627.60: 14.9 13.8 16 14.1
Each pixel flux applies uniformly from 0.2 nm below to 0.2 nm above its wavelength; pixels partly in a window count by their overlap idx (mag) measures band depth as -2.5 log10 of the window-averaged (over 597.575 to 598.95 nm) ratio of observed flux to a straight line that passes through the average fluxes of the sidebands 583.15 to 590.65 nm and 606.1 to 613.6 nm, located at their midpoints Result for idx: 0.17 mag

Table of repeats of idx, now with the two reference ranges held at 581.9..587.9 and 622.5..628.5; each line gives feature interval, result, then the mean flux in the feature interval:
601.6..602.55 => 0.351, 12.8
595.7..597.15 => 0.278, 14.1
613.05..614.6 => 0.080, 15.6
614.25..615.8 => 0.055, 15.9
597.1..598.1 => 0.195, 15.1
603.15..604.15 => 0.191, 14.8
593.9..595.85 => 0.173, 15.6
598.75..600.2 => 0.152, 15.6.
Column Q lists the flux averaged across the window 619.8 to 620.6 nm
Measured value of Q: 15.8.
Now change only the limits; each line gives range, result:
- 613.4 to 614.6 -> 15.3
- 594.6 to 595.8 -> 15.3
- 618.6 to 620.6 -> 15.2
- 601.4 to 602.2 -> 13.9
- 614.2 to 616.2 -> 16.1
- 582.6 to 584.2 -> 22.1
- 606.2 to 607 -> 14.9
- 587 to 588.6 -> 32.1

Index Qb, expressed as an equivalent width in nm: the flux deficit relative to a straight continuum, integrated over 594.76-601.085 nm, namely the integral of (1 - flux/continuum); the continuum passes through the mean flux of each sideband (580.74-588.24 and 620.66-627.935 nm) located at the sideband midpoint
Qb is 0.987 nm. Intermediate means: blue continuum 19.4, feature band 15.4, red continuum 16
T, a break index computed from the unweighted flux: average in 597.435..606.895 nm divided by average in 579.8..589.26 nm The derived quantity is 0.71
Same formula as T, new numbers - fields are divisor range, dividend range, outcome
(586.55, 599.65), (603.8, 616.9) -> 0.82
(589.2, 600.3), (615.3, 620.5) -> 1.02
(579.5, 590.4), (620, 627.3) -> 0.77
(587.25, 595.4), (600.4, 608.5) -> 0.73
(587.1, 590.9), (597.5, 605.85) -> 0.59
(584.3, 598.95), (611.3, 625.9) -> 0.86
